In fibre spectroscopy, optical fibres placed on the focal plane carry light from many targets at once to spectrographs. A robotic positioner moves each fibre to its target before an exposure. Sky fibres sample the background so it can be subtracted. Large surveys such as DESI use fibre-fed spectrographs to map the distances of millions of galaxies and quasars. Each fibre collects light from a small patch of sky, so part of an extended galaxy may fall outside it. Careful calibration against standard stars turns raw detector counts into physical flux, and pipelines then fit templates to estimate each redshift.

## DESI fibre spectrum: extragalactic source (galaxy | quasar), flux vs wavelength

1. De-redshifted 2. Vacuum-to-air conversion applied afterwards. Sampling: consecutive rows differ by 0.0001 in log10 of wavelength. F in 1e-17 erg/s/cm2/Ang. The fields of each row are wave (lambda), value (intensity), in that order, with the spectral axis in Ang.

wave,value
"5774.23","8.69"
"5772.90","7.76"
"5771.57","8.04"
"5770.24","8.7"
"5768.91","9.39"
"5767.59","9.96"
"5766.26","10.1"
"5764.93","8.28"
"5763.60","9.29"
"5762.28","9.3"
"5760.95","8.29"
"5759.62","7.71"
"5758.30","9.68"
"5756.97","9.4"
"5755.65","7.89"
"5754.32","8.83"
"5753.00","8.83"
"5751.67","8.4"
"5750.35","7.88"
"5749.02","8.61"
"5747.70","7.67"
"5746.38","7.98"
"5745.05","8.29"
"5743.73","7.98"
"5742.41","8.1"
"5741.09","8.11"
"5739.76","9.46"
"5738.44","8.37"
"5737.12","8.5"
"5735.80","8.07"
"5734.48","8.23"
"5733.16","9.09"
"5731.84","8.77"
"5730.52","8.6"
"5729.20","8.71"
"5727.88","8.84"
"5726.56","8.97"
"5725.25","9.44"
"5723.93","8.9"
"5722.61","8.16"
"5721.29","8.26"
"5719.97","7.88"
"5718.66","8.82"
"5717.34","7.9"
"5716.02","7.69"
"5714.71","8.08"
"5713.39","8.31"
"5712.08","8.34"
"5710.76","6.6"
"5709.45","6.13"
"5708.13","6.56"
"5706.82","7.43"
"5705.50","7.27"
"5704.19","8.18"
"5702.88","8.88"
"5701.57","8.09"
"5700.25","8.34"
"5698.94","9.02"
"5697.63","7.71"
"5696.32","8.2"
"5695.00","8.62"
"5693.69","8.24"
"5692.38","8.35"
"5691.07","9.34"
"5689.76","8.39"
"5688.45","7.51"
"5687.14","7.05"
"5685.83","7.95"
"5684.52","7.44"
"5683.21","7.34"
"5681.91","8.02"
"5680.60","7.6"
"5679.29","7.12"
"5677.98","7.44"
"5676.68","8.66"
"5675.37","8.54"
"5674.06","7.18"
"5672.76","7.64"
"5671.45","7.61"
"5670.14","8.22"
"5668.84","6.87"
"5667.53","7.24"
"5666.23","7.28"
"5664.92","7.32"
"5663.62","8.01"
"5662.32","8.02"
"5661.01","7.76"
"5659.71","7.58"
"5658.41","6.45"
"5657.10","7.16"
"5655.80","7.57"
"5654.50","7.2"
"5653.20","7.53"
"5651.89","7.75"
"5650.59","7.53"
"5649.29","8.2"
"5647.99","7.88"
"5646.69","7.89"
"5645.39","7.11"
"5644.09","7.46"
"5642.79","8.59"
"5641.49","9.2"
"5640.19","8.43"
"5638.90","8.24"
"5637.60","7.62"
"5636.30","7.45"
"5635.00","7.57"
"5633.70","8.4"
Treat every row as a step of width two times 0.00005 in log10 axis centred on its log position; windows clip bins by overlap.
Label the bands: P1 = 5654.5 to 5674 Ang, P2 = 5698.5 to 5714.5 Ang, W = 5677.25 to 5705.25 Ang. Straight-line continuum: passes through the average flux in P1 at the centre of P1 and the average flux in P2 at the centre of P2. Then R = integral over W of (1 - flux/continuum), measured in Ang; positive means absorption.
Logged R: -1.4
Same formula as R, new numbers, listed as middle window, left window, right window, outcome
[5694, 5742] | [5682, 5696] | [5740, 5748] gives -0.99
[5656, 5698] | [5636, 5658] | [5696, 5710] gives 0.31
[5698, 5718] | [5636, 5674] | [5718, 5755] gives 1.02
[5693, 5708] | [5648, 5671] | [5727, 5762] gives -0.26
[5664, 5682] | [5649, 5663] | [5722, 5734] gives 0.46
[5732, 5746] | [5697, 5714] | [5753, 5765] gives -0.05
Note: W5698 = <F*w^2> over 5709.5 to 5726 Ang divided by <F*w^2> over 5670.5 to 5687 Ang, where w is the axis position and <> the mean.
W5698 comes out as 1.07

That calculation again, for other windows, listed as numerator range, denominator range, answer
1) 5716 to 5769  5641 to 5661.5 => 1.16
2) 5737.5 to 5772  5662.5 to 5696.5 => 1.14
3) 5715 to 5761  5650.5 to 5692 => 1.13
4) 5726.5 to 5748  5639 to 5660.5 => 1.13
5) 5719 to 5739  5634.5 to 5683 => 1.14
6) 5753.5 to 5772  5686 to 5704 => 1.11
